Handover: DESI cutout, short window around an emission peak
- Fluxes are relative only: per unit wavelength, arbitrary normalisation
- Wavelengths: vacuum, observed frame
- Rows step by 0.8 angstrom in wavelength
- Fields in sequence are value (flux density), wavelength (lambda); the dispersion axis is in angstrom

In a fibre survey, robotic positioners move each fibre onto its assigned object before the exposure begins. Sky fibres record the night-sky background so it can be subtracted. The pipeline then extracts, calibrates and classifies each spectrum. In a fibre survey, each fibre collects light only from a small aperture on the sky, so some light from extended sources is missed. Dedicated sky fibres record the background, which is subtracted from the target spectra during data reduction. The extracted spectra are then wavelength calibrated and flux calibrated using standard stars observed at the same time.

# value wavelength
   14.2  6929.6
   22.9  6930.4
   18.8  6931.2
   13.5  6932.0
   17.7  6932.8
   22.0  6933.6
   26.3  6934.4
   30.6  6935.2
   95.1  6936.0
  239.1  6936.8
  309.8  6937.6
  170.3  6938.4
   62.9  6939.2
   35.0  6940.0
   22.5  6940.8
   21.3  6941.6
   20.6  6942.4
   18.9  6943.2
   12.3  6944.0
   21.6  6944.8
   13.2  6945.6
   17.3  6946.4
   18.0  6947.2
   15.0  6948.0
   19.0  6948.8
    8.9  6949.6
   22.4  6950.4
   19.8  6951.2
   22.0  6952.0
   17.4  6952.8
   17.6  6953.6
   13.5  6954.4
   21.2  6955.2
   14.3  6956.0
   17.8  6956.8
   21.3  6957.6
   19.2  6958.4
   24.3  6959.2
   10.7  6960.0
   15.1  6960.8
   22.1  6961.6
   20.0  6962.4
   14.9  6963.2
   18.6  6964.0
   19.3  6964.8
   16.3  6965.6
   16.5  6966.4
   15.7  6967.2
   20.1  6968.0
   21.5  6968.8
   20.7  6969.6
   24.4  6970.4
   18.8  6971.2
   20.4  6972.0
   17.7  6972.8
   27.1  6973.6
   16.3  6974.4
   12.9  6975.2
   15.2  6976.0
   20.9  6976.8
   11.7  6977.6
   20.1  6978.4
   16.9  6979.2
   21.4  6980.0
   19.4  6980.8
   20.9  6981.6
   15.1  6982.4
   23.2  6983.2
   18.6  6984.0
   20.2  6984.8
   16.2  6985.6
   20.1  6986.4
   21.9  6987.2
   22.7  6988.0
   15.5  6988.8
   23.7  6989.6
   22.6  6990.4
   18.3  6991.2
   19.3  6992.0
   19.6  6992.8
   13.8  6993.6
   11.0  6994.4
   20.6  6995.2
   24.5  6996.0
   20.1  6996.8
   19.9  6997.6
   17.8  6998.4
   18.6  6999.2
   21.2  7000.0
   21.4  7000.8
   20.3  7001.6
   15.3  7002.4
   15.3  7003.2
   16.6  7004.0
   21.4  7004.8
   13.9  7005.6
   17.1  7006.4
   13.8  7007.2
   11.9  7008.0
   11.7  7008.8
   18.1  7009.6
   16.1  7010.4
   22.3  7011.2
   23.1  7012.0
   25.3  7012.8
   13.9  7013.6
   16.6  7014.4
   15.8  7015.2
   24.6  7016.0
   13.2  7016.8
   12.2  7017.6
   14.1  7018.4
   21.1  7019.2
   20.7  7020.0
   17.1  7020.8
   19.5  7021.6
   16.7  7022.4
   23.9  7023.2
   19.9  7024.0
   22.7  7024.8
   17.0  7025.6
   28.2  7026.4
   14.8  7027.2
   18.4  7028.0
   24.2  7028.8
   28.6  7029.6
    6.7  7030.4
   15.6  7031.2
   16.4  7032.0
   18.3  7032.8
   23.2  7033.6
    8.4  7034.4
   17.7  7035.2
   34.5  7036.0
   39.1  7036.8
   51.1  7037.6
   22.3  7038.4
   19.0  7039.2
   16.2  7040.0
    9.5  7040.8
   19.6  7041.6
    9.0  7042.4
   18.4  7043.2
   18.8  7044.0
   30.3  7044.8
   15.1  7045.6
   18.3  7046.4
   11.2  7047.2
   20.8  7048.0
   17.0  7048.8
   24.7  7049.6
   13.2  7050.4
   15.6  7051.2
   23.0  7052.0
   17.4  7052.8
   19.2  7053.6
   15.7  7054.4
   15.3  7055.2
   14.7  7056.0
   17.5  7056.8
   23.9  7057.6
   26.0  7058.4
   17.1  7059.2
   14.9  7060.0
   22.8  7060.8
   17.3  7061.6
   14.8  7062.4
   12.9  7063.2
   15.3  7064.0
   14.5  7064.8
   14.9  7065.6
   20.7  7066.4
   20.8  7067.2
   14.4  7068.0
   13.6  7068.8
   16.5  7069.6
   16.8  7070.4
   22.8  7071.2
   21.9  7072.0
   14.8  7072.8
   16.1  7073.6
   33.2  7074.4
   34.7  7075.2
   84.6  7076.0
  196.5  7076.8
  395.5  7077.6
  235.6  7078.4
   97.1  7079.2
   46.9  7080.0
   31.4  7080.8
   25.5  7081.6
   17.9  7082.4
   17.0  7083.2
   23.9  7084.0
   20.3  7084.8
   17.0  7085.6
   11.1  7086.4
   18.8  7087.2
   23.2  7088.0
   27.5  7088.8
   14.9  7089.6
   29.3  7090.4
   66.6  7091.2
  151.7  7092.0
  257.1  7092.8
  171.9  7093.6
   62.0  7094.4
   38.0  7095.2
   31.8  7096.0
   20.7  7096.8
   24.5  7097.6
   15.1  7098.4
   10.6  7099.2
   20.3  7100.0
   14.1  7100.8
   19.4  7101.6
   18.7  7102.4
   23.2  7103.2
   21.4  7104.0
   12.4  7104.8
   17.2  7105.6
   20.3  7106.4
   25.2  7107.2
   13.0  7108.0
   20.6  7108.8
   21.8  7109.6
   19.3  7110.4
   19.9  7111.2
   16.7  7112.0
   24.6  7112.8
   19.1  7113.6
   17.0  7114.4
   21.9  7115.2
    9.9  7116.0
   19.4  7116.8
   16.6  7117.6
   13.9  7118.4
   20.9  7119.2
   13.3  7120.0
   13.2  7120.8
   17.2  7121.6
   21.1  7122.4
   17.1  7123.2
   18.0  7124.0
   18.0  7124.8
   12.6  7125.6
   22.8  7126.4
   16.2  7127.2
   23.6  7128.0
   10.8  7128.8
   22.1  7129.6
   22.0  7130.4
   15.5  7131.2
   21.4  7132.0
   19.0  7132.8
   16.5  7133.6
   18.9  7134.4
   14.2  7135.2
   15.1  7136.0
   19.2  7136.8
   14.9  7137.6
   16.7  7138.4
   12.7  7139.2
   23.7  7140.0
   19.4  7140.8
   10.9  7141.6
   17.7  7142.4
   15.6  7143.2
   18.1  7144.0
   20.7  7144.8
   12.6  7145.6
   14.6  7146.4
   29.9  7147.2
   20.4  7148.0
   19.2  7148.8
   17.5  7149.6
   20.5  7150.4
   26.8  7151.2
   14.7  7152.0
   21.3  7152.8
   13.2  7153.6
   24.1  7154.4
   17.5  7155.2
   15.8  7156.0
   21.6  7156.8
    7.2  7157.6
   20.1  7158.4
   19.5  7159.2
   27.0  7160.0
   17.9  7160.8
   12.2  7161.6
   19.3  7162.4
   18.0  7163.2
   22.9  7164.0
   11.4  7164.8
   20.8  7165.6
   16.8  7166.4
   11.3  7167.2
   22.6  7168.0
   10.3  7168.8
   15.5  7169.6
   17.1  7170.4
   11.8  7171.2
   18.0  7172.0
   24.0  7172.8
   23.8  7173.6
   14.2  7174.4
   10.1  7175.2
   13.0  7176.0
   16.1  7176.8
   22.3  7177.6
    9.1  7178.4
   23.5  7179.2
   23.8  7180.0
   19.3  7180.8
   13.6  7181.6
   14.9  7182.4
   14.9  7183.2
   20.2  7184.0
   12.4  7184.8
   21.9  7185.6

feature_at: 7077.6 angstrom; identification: [S II] 6716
